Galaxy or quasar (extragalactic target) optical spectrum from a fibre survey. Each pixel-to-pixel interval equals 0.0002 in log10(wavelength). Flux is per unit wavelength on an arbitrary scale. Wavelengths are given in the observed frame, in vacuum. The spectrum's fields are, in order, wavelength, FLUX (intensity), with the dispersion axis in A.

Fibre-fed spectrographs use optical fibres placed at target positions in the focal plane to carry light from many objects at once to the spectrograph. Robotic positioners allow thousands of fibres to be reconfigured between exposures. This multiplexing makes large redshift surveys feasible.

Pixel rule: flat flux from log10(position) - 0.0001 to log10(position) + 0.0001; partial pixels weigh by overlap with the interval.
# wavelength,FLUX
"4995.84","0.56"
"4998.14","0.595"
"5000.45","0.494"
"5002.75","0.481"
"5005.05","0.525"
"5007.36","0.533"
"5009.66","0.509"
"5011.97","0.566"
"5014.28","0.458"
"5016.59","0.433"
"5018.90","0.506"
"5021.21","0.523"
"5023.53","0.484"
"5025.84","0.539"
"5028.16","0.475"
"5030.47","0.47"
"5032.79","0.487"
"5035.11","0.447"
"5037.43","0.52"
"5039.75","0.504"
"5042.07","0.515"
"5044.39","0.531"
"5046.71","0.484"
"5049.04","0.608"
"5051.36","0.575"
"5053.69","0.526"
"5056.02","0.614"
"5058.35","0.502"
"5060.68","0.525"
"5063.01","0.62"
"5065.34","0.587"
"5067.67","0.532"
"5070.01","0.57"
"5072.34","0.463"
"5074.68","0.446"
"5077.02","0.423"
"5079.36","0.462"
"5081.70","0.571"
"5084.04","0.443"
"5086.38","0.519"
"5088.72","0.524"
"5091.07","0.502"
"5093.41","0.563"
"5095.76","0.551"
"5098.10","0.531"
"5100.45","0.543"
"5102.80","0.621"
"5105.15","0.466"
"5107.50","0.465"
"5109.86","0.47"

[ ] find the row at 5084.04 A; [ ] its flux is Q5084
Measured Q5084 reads 0.443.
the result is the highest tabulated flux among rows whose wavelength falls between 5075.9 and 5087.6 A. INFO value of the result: 0.571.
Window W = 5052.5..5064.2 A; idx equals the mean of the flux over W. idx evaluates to 0.557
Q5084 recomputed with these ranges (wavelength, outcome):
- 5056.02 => 0.614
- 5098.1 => 0.531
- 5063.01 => 0.62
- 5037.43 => 0.52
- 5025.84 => 0.539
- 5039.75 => 0.504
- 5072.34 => 0.463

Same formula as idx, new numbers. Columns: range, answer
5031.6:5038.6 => 0.484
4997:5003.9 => 0.523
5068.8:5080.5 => 0.473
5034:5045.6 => 0.504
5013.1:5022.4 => 0.48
